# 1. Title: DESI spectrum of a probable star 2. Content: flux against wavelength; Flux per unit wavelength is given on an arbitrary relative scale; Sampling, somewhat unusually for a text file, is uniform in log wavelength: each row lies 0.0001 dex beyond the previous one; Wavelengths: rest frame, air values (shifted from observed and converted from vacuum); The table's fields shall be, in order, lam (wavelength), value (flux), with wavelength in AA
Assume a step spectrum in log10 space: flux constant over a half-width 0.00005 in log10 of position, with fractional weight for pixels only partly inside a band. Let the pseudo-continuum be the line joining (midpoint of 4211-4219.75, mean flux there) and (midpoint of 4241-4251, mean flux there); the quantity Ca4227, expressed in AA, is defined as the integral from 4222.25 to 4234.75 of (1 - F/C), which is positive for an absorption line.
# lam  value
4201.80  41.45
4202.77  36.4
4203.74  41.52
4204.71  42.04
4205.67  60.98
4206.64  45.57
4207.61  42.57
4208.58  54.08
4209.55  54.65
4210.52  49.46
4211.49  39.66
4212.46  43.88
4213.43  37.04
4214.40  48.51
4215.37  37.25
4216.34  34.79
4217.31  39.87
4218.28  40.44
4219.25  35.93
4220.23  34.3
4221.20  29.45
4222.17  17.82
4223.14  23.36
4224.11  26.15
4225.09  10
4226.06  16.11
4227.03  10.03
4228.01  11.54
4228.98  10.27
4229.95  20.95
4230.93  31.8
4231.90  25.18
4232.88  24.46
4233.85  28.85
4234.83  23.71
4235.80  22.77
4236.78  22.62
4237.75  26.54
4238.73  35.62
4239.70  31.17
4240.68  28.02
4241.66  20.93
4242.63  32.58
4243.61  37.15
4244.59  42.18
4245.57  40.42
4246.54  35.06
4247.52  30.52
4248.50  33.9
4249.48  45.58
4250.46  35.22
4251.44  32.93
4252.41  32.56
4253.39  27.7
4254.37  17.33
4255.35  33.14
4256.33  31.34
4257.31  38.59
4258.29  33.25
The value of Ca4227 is 5.9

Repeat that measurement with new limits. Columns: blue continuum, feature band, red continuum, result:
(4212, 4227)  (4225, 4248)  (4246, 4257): 4.19 AA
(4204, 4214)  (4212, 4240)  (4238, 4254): 9.21 AA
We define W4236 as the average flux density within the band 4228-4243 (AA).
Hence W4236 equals 25.2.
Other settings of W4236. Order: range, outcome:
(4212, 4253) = 29.7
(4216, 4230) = 24.1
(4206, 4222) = 41.4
